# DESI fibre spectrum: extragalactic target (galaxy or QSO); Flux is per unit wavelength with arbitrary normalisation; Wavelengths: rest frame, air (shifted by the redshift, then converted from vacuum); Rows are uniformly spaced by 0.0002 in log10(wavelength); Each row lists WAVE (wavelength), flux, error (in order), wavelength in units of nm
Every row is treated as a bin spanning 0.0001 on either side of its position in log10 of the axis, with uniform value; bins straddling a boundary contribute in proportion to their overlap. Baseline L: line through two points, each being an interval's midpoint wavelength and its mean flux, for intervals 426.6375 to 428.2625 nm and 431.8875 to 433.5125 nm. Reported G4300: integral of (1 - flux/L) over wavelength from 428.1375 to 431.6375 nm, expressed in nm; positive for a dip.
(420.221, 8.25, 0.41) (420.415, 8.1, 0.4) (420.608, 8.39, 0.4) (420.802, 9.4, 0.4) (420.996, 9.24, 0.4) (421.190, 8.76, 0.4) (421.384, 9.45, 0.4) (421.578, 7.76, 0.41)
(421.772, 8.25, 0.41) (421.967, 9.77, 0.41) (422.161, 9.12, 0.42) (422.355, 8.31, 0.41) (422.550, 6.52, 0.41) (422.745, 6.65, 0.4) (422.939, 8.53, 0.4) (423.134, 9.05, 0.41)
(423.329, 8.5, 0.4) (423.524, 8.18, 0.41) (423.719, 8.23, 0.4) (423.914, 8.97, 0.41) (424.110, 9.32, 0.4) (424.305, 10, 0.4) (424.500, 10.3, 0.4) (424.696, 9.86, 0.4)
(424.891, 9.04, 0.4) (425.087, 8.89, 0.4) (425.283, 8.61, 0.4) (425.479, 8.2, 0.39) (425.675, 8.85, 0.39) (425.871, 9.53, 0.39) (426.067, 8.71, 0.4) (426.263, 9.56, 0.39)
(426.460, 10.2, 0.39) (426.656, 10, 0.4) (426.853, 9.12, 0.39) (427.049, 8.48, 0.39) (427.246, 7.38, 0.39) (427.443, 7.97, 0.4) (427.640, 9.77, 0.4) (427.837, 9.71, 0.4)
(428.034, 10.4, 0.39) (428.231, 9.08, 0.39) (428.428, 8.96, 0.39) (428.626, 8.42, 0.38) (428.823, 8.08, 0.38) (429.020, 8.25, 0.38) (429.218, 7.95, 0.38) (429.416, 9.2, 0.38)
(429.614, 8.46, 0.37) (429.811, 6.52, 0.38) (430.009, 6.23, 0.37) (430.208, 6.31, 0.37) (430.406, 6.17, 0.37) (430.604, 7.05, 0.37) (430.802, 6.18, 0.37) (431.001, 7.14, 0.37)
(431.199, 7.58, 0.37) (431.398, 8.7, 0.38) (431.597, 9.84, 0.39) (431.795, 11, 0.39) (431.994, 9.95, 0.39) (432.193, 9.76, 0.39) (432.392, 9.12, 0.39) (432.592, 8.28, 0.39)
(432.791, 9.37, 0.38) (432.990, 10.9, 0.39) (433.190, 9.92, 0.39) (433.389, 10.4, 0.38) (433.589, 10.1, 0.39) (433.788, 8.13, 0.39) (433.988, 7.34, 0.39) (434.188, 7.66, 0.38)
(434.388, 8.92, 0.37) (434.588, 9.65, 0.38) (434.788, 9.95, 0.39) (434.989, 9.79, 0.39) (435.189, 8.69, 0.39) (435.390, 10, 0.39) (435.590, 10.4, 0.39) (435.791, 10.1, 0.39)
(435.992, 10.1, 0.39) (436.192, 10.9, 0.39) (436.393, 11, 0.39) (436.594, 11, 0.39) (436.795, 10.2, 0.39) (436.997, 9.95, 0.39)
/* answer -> 0.60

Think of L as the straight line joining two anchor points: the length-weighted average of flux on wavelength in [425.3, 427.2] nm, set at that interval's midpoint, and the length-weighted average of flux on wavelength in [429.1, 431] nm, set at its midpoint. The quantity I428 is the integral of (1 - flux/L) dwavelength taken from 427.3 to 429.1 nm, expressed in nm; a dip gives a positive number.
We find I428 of -0.19 nm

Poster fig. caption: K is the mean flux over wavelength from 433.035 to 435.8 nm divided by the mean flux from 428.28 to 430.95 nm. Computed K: 1.24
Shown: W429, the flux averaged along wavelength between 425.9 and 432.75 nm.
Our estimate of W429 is 8.53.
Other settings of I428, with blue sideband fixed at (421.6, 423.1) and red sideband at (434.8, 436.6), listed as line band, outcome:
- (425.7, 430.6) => 0.285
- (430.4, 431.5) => 0.260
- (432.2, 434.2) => 0.117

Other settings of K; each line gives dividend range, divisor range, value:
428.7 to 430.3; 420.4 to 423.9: 0.90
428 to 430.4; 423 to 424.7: 0.88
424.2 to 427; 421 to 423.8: 1.11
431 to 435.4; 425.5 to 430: 1.05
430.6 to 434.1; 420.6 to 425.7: 1.03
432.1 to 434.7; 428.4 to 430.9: 1.23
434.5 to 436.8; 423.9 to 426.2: 1.10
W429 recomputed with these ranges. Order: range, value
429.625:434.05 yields 8.47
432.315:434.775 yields 9.18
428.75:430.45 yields 7.49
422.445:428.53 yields 8.92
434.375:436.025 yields 9.76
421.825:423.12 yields 8.21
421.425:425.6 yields 8.68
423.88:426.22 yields 9.2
